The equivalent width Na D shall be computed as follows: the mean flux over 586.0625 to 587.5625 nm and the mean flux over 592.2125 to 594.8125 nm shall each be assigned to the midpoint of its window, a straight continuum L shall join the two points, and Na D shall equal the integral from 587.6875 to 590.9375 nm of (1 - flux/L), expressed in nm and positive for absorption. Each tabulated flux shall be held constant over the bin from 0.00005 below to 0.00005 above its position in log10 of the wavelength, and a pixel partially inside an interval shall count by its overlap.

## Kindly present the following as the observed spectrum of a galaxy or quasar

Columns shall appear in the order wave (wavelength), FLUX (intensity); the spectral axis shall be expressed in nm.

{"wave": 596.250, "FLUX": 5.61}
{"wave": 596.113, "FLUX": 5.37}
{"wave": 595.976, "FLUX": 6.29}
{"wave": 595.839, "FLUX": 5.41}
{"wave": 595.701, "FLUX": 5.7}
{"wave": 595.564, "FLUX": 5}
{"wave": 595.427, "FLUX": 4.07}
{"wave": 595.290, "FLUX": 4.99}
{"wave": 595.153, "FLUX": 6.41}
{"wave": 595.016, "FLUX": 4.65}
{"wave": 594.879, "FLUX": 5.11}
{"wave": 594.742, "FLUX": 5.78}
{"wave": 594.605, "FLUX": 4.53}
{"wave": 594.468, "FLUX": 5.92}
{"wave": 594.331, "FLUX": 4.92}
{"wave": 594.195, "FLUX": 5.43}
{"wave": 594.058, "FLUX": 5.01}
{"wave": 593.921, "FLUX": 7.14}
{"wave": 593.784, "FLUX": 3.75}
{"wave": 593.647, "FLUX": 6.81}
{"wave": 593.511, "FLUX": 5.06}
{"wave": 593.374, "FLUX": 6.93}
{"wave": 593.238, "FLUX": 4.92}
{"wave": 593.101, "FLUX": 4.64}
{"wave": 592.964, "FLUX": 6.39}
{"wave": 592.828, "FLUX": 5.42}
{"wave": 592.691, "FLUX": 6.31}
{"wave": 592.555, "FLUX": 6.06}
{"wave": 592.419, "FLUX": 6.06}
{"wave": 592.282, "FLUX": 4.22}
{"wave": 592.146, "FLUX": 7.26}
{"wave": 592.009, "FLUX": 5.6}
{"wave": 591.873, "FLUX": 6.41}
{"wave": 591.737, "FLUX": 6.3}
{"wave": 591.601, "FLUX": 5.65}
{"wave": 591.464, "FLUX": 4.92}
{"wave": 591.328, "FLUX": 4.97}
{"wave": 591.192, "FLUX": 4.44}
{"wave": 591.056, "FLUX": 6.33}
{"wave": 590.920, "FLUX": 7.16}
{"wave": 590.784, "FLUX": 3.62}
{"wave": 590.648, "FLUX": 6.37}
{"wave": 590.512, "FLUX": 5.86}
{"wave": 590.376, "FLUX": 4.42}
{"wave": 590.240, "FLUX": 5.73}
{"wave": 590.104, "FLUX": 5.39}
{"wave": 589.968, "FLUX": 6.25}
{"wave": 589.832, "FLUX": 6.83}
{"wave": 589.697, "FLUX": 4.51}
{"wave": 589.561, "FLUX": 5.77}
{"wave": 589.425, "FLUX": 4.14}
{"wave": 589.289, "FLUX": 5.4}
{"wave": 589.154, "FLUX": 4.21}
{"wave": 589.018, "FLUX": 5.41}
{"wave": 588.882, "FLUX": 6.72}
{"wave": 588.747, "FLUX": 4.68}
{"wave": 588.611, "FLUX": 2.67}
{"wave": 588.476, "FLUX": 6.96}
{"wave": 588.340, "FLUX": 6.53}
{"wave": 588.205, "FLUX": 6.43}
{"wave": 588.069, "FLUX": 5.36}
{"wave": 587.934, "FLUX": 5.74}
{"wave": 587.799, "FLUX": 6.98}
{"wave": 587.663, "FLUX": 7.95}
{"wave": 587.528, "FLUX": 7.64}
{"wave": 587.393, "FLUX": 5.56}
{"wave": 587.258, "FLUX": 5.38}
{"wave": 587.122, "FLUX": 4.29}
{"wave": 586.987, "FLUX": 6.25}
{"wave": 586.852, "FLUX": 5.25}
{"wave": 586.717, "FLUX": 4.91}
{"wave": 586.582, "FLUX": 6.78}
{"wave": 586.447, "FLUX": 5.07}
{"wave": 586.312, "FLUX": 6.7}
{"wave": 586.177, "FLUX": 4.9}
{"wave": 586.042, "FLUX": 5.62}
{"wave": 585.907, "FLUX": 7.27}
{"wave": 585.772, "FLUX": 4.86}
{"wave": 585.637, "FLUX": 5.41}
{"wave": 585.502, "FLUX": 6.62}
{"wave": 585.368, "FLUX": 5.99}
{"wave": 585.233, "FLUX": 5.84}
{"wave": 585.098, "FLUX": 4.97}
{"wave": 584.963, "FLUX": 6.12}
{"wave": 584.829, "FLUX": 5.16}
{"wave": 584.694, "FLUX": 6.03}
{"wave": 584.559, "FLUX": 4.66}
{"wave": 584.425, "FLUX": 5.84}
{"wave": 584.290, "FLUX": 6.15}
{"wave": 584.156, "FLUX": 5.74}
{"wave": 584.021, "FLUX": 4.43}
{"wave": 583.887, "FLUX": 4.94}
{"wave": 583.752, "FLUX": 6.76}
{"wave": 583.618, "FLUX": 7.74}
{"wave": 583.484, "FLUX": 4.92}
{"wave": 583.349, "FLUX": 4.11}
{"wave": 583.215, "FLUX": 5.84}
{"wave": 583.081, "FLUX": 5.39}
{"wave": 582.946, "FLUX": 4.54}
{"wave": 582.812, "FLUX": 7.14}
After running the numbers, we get 0.04 nm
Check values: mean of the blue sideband 5.66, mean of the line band 5.55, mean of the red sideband 5.54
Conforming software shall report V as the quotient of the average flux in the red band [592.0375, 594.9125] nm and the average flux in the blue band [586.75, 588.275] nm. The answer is 0.9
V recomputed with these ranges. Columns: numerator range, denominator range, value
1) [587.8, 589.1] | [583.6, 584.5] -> 0.97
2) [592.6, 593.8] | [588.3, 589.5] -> 1.10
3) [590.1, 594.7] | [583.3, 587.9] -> 0.96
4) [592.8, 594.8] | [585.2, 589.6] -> 0.96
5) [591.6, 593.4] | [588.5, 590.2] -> 1.12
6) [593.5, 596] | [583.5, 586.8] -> 0.93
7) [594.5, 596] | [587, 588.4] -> 0.85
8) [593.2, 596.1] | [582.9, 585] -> 0.98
